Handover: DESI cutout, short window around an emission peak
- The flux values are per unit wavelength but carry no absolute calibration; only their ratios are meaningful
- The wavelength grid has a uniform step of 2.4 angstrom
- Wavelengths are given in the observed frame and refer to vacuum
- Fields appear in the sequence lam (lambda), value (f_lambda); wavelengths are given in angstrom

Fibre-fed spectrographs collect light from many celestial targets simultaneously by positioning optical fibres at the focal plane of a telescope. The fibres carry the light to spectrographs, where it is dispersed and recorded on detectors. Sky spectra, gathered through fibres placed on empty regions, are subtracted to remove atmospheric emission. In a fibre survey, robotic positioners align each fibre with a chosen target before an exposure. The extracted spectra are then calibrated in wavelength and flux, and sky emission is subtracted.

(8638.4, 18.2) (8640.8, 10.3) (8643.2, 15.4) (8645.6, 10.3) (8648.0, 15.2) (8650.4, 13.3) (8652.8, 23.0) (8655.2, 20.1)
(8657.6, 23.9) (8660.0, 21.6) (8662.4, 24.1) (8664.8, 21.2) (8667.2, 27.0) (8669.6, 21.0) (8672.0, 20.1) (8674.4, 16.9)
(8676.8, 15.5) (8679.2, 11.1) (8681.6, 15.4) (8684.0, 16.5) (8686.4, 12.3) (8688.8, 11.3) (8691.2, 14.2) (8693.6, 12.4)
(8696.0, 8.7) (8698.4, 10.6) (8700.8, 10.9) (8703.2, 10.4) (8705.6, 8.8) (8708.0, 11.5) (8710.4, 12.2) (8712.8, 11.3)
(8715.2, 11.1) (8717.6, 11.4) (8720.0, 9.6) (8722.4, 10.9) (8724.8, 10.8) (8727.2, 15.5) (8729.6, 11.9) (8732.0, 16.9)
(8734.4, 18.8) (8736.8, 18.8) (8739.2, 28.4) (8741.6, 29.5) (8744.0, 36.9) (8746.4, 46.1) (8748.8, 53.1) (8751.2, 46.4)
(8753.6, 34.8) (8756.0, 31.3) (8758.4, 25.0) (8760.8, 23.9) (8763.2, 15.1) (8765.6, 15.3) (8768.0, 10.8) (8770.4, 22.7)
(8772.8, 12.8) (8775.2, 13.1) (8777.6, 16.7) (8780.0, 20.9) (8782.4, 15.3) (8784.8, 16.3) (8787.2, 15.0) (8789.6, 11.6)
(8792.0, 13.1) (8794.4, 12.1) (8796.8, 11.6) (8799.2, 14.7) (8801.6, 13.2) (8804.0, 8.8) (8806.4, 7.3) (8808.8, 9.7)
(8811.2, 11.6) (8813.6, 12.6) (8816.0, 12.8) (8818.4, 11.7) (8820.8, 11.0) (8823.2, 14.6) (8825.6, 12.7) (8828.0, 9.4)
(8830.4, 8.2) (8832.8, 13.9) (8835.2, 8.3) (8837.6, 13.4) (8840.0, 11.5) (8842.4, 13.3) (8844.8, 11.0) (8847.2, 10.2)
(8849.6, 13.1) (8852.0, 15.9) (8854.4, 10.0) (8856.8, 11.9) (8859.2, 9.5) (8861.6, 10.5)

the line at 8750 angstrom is [O III] 5007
